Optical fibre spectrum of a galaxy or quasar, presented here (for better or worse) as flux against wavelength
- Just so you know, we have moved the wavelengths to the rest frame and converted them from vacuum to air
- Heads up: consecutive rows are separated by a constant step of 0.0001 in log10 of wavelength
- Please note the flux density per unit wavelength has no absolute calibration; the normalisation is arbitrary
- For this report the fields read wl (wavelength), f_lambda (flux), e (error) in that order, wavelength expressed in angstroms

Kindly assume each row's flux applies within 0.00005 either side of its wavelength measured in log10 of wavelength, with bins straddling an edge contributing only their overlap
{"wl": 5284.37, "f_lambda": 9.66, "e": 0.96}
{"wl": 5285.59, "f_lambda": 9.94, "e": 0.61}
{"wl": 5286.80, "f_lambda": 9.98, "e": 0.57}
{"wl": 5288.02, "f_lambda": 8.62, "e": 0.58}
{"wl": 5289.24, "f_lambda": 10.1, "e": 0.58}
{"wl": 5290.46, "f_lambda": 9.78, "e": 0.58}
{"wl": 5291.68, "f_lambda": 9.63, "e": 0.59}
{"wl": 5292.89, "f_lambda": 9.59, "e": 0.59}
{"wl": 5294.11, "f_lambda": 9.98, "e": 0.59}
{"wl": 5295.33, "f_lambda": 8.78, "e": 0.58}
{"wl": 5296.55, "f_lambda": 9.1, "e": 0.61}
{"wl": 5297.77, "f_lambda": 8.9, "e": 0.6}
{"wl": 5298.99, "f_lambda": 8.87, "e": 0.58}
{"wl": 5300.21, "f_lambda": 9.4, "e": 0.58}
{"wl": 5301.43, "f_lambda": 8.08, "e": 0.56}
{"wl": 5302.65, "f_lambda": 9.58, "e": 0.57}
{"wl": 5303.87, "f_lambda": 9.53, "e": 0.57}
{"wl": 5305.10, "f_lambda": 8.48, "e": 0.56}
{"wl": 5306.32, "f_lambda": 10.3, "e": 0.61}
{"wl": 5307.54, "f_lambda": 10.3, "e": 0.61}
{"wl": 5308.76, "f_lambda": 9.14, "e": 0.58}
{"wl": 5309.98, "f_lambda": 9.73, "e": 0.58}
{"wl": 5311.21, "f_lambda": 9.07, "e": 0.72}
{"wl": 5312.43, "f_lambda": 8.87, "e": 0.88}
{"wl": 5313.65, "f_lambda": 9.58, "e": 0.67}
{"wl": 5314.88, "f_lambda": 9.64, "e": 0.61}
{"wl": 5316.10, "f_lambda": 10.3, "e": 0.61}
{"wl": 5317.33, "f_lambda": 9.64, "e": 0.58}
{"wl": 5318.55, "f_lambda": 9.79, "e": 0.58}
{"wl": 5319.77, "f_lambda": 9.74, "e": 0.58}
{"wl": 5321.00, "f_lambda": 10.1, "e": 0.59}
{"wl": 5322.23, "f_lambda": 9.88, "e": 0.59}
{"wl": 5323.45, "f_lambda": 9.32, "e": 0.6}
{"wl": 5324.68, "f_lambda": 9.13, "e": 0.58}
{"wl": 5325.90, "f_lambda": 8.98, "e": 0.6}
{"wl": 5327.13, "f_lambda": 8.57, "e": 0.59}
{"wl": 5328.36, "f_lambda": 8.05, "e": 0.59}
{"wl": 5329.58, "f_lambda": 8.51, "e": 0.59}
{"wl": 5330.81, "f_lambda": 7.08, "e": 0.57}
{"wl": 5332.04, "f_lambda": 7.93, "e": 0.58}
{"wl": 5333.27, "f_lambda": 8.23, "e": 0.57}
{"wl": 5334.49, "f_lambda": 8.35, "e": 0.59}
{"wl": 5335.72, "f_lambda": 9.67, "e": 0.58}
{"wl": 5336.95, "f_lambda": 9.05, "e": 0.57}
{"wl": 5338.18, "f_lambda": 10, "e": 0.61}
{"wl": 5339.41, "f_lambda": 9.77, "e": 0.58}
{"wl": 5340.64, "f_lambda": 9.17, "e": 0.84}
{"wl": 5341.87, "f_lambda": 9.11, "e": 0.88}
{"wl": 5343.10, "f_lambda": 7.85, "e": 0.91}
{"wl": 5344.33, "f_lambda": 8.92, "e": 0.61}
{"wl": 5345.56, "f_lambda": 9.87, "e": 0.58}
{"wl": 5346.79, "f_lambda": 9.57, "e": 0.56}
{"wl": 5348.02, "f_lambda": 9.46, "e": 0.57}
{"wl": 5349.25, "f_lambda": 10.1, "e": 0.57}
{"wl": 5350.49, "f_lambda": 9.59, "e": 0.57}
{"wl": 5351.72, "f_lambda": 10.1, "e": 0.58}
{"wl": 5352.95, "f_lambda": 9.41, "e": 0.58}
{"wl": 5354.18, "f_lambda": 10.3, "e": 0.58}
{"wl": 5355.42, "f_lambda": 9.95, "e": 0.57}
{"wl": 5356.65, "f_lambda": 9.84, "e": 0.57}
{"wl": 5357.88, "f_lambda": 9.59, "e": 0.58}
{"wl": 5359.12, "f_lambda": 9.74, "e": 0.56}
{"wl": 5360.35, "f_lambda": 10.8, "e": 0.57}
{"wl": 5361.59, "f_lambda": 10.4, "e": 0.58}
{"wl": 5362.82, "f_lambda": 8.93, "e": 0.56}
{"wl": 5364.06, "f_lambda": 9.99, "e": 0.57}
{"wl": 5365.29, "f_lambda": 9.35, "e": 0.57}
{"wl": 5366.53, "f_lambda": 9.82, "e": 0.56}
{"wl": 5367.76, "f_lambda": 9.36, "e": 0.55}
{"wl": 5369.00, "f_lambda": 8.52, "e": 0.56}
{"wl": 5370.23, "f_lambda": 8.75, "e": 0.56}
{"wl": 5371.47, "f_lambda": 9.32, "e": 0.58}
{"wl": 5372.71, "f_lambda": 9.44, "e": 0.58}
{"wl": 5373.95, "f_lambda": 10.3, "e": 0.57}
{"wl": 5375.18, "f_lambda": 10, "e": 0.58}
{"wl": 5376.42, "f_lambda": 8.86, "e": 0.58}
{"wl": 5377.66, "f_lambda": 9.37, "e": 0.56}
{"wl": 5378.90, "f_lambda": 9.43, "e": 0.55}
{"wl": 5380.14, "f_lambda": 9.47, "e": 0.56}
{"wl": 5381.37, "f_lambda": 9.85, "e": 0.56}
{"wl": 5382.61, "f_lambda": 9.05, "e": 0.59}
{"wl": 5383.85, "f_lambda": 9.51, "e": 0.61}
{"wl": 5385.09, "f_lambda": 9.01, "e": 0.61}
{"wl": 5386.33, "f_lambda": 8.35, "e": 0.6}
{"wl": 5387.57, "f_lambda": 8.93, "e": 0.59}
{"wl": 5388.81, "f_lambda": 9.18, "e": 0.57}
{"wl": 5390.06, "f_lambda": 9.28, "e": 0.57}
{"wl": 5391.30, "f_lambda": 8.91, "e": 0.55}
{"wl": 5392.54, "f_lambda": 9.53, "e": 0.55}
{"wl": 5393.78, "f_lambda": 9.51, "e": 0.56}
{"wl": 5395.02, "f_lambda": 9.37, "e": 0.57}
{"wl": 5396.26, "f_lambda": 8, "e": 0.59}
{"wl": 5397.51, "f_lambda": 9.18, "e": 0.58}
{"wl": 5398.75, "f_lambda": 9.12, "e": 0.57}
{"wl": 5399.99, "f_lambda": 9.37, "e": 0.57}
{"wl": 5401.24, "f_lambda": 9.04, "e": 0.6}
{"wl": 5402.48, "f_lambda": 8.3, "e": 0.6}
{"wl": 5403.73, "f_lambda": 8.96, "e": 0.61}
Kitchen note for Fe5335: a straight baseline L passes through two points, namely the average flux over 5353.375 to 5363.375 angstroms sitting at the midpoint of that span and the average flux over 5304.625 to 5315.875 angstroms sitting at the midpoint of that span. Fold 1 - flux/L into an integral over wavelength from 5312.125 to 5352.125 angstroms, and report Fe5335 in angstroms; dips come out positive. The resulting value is 2.0 angstroms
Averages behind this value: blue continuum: 9.5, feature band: 9.21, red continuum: 9.94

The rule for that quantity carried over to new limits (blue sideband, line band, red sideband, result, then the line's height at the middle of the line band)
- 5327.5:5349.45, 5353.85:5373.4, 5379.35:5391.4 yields -1.25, 9.05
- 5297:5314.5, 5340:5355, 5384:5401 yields -0.47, 9.17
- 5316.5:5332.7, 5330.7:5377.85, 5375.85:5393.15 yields -1.63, 9.09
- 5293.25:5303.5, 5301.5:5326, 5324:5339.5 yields -1.71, 8.91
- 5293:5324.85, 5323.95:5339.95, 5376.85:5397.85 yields 1.10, 9.36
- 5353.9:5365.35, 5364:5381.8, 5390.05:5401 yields 0.33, 9.62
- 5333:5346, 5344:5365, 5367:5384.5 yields -1.33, 9.22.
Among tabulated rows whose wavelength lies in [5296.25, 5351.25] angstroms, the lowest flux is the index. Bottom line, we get 7.08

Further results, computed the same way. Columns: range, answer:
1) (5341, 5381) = 7.85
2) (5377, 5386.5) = 8.35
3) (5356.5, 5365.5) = 8.93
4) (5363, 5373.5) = 8.52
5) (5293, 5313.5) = 8.08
